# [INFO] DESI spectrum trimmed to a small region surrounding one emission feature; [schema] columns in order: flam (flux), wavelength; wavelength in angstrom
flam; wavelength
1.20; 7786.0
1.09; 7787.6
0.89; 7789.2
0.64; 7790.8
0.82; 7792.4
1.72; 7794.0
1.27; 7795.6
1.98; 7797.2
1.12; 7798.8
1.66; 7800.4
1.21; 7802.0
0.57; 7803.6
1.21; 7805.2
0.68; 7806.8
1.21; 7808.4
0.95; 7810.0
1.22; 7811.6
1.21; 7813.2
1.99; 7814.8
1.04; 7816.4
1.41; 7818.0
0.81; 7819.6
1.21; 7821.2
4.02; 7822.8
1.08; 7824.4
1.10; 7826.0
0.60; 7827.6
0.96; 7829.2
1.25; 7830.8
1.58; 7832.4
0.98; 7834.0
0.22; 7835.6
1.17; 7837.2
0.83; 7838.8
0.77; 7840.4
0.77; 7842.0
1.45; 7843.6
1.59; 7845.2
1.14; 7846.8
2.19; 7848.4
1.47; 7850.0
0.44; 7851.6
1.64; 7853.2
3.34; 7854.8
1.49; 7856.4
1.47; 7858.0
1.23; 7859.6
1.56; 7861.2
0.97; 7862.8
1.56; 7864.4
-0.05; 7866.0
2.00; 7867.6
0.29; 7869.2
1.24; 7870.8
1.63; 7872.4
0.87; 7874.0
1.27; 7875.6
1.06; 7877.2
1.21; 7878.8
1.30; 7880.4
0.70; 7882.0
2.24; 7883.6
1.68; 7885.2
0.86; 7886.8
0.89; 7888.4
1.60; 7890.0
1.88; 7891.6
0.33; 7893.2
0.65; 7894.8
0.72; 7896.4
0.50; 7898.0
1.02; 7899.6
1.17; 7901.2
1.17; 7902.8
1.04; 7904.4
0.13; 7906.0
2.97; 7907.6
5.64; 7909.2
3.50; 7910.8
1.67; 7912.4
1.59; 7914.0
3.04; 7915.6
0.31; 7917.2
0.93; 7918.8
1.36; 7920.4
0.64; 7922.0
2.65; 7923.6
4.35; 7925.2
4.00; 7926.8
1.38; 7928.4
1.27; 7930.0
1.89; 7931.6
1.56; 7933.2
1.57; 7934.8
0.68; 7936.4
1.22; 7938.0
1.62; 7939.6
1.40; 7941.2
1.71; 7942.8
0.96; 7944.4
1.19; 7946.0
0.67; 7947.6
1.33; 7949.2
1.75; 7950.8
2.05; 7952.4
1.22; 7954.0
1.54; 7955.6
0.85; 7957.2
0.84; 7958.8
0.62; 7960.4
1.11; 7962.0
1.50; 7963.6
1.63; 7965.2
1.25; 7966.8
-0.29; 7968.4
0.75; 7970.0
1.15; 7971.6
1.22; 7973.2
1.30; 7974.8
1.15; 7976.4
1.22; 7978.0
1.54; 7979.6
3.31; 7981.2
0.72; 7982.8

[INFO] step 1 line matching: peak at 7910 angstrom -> [S II] 6716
